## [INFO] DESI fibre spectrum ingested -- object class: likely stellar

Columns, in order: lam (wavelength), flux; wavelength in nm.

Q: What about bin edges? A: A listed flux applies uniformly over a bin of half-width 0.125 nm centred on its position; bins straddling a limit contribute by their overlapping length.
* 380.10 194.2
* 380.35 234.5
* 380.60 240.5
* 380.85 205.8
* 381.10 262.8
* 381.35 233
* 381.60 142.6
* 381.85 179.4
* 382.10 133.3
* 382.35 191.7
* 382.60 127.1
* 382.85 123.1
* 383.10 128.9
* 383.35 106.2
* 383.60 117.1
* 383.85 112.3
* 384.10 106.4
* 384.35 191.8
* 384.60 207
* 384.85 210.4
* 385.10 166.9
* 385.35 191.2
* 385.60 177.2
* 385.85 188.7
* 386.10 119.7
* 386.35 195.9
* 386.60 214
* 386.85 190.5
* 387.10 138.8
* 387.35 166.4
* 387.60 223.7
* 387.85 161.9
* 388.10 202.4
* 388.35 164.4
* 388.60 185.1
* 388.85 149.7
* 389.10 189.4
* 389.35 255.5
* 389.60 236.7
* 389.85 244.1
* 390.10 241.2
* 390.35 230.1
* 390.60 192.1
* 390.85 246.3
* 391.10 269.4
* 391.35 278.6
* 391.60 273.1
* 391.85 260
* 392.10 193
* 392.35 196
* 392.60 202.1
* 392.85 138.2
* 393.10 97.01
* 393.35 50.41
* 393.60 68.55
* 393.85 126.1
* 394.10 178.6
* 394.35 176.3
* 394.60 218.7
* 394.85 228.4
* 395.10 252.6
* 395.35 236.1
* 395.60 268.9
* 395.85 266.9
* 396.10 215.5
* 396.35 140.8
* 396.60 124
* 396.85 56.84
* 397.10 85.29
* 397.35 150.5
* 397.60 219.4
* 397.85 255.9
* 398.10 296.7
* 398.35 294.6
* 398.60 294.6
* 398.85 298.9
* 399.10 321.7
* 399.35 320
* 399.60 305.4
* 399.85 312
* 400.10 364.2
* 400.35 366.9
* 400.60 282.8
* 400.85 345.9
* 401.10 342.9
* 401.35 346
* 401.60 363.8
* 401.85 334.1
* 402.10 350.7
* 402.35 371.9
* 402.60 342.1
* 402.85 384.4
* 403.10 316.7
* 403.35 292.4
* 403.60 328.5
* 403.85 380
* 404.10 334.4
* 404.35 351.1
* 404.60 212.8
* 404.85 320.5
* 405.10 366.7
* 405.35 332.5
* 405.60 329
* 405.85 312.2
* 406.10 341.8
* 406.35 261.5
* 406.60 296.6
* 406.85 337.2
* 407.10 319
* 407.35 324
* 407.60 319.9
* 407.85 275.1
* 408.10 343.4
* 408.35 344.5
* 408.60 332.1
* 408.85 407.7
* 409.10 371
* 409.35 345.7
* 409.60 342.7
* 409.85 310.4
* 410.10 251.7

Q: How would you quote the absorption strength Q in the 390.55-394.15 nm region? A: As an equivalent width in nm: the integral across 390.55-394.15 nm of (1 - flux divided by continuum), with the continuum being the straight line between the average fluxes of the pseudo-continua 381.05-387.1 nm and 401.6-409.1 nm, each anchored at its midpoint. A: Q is 0.67 nm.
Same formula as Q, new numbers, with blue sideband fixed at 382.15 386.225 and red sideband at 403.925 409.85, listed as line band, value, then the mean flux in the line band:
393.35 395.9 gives 0.46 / 193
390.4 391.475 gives -0.21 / 245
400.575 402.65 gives -0.42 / 345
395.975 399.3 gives 0.57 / 214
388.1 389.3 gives 0.05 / 181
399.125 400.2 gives -0.21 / 324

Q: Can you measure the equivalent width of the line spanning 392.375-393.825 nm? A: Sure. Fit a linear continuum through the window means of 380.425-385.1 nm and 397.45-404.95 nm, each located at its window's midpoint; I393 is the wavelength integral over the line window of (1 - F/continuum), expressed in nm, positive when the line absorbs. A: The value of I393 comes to 0.77 nm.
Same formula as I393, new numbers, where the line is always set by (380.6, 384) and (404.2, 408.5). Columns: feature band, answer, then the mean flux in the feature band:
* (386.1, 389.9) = 0.14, 191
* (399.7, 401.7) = -0.42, 340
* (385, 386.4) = 0.08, 172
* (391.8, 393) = 0.18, 192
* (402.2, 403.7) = -0.23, 340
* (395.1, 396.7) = 0.23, 213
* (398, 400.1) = -0.30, 309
